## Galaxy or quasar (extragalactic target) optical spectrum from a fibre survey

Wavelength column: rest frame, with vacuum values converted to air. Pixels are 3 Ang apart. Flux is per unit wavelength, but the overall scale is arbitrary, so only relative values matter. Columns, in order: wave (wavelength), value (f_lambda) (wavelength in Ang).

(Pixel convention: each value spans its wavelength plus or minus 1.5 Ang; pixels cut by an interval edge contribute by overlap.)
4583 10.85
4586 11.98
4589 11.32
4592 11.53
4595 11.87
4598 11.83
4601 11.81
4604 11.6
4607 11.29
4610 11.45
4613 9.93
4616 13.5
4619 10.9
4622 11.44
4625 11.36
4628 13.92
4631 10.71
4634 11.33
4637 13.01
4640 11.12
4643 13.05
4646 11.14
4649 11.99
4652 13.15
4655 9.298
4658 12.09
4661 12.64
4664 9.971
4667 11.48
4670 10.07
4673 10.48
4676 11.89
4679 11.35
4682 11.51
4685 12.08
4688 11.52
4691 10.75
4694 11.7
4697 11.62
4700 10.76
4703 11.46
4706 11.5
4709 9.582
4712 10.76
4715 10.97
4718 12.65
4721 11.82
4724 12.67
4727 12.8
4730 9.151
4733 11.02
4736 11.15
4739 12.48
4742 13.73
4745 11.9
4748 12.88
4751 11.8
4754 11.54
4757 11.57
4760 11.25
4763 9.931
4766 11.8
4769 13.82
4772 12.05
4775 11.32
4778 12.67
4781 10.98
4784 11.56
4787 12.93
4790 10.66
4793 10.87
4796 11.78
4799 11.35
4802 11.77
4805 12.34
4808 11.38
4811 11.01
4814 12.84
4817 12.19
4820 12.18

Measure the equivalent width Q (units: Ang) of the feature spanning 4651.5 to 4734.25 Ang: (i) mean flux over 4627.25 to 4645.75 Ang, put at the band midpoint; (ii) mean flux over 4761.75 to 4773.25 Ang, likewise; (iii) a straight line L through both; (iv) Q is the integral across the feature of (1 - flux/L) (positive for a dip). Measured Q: 4.9 Ang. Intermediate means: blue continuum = 12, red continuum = 11.9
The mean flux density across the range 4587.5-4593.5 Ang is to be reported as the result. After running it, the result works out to 11.4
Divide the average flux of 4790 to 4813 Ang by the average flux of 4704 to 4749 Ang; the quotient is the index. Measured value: 1.0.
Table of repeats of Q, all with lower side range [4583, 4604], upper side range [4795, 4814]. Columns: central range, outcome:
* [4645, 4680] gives 1.1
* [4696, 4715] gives 1.2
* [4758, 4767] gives 0.5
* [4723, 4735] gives 0.3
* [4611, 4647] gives -0.4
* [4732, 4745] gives -0.5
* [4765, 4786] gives -0.7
